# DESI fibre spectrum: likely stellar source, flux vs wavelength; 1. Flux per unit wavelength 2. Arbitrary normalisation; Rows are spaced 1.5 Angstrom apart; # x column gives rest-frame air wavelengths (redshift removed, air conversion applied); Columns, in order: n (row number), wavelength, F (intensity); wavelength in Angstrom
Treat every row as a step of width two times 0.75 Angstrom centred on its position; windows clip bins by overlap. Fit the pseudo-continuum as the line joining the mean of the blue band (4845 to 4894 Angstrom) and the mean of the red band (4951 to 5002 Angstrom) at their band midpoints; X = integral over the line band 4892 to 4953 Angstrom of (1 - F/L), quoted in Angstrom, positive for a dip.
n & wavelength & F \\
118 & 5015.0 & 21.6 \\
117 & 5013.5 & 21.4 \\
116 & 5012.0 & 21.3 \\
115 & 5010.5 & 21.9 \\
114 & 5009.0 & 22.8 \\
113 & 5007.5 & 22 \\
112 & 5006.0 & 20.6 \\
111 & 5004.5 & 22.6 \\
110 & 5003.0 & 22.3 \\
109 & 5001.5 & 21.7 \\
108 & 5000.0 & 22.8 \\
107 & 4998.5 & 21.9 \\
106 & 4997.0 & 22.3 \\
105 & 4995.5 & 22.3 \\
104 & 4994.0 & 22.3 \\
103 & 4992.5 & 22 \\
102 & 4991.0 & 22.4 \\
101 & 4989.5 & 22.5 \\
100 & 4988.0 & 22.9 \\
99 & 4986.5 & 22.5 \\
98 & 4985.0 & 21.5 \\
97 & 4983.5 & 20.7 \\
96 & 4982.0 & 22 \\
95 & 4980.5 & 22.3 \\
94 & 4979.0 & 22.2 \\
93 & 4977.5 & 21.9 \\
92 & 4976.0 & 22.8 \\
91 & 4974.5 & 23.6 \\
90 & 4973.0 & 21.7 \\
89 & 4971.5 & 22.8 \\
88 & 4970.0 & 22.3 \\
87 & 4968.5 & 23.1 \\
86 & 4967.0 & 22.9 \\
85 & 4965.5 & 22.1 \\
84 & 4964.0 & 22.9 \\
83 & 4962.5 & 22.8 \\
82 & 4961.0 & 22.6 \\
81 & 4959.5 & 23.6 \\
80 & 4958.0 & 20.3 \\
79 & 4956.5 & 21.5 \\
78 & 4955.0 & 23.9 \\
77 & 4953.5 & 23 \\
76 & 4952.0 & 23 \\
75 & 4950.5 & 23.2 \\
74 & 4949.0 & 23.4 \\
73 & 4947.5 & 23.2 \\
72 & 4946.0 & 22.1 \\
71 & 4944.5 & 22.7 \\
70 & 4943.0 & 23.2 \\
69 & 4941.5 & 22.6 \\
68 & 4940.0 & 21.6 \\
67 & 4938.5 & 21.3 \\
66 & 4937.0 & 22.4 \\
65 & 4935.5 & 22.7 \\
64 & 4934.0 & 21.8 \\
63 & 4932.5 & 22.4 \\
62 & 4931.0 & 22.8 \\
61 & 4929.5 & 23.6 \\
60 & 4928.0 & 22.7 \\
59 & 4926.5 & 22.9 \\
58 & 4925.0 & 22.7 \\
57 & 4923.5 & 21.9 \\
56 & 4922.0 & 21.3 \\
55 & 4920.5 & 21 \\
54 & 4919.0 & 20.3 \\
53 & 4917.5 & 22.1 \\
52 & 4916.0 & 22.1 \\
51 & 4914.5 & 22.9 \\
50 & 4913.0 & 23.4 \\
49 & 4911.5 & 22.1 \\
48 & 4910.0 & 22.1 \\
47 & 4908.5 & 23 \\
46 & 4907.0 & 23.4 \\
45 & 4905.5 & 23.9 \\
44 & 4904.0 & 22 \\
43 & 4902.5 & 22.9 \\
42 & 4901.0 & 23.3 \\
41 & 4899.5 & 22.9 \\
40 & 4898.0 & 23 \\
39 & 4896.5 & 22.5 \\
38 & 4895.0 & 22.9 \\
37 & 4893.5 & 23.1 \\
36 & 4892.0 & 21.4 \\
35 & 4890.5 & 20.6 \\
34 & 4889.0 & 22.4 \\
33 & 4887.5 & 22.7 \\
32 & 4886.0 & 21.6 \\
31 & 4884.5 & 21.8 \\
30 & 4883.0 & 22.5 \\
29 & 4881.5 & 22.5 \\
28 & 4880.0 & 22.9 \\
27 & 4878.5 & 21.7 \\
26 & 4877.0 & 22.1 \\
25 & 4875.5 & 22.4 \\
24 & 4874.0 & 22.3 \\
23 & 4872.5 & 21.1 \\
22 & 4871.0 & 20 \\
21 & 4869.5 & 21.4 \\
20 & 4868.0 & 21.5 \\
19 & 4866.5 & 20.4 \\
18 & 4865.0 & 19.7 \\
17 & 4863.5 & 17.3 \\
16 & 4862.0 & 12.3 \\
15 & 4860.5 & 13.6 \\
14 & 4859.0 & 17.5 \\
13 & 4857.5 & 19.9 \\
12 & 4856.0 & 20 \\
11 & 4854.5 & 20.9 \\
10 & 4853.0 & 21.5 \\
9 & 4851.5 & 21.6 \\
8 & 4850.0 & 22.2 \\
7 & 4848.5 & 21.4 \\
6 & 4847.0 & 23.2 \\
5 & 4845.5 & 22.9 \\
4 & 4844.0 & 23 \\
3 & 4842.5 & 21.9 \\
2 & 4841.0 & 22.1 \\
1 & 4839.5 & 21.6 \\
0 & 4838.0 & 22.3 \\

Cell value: -2.7 Angstrom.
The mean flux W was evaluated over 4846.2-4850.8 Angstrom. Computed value 22.3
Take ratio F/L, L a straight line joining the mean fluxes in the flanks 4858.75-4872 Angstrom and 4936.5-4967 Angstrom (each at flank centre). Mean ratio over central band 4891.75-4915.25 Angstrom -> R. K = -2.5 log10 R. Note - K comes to -0.13 mag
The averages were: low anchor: 18.3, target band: 22.8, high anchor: 22.6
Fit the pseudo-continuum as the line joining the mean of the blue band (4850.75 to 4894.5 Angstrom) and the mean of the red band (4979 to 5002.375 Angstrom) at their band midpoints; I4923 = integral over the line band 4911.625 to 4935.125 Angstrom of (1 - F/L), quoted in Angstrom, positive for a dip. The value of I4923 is -1.1 Angstrom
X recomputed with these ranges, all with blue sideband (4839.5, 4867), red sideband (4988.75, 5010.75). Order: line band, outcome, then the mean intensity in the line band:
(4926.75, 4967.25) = -2.2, 22.6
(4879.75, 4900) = -1.7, 22.3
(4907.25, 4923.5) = -0.8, 22.1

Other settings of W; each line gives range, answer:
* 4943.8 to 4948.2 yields 22.7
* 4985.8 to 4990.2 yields 22.6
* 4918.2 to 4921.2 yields 20.7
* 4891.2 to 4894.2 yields 22.2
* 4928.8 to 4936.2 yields 22.7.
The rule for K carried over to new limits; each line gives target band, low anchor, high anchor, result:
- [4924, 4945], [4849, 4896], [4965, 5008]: -0.046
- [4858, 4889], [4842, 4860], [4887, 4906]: 0.077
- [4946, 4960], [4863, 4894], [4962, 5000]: -0.030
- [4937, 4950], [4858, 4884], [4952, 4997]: -0.040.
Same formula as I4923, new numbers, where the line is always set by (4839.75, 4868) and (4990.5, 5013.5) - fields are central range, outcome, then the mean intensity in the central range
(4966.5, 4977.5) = -0.5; 22.7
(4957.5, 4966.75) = -0.4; 22.5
